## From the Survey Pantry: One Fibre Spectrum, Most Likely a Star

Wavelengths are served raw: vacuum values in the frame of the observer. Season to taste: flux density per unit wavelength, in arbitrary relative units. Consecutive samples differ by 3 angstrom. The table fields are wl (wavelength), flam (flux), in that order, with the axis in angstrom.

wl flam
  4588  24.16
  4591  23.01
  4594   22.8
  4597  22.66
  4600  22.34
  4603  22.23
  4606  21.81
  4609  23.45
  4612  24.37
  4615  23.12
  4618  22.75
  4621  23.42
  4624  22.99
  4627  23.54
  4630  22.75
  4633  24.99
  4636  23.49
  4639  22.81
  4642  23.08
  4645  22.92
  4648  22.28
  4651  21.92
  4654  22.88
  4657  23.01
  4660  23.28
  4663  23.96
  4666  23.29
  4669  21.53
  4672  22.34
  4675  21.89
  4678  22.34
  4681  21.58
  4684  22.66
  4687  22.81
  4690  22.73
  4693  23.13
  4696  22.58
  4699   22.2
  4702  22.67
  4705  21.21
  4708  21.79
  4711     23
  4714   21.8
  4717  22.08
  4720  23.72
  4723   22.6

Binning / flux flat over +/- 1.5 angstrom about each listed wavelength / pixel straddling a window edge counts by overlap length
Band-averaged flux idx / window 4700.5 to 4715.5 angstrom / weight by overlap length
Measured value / 22.1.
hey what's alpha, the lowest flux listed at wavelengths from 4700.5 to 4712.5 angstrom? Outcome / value 21.21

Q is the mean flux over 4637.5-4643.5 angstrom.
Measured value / 22.9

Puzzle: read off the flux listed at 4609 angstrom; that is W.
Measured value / 23.45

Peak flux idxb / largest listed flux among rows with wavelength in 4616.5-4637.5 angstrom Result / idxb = 24.99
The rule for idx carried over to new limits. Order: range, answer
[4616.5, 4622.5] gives 23.1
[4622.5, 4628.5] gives 23.3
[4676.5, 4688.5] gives 22.3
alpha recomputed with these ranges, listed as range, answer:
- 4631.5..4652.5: 21.92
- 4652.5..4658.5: 22.88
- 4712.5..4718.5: 21.8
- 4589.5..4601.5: 22.34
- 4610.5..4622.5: 22.75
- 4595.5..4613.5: 21.81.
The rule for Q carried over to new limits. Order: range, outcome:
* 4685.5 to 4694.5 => 22.9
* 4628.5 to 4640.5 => 23.5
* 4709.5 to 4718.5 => 22.3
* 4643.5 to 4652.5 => 22.4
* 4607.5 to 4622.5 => 23.4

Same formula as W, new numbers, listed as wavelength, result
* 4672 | 22.34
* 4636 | 23.49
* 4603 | 22.23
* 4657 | 23.01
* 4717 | 22.08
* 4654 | 22.88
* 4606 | 21.81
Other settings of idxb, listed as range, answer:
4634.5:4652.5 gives 23.49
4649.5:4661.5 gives 23.28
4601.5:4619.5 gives 24.37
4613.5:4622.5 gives 23.42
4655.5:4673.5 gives 23.96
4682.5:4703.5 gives 23.13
